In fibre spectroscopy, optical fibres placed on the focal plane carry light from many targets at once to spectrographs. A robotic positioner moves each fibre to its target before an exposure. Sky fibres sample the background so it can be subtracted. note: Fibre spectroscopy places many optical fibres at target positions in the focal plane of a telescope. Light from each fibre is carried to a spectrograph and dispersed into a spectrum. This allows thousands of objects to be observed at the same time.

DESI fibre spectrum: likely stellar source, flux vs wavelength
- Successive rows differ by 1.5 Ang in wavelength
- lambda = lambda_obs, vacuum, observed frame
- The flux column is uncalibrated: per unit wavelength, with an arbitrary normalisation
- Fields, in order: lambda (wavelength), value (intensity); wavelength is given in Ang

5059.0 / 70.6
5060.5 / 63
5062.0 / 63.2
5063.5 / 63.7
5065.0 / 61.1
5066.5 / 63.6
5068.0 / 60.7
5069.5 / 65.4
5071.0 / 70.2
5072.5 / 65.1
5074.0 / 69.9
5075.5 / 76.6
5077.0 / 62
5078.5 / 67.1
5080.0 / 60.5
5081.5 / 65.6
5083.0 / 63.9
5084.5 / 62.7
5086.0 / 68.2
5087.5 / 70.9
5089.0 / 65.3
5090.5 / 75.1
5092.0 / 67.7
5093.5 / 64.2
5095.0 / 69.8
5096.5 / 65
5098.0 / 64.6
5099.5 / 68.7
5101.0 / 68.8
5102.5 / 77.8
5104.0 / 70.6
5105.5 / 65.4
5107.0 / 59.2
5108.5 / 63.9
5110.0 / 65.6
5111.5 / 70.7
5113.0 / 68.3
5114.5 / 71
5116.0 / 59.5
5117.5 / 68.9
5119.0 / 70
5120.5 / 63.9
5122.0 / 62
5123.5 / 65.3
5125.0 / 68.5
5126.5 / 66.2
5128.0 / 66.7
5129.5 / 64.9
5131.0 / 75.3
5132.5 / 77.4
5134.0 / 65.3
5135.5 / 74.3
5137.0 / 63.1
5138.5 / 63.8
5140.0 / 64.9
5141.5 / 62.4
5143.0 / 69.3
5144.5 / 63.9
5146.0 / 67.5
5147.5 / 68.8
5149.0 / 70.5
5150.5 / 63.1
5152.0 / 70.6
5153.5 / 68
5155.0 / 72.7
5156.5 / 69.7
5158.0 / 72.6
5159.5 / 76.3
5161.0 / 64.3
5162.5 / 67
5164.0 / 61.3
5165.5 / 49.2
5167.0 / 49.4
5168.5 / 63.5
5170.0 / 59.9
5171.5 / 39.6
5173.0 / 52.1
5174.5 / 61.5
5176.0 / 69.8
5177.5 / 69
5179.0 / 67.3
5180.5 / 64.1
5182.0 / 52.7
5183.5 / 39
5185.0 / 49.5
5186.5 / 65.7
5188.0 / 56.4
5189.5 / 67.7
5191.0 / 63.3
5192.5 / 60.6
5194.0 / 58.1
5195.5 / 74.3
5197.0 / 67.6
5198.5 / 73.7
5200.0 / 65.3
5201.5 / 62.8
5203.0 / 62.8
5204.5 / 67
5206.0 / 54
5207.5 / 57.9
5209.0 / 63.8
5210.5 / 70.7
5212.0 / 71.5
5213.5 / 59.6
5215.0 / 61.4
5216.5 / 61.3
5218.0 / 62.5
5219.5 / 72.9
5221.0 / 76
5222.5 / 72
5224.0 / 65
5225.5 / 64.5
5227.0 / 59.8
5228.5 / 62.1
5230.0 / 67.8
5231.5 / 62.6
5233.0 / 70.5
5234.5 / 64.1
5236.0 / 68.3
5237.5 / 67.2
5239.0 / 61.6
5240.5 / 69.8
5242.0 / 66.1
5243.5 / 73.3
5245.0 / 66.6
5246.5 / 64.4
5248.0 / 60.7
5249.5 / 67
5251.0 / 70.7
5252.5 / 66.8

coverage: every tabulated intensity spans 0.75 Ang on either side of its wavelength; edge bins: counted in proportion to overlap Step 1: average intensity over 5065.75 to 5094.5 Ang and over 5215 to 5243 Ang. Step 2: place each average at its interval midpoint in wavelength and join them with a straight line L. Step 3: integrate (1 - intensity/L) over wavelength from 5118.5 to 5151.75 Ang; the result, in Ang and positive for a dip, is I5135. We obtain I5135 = -0.3 Ang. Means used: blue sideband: 66.6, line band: 67.2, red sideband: 66.3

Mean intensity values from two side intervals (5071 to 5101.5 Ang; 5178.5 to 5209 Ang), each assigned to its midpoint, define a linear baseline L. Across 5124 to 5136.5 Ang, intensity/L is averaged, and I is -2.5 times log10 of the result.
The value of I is -0.077 mag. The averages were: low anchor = 67.1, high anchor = 61.5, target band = 69.6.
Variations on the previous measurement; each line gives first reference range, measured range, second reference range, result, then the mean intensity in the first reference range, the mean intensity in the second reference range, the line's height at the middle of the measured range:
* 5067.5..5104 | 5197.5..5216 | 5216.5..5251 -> 0.04 mag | 67.4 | 66.6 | 66.7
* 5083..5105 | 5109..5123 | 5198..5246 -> 0.02 mag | 68.3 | 65.7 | 67.9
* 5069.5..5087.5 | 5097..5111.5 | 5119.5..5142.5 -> -0.01 mag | 66.7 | 67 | 66.8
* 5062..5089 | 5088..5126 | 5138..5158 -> -0.01 mag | 65.6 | 67.6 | 66.5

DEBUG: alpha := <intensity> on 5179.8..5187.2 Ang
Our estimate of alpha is 54.1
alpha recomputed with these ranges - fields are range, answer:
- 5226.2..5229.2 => 61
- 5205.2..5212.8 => 63.6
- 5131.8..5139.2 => 68.8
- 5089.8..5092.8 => 71.2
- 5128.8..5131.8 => 70.3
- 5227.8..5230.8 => 65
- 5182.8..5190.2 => 55.7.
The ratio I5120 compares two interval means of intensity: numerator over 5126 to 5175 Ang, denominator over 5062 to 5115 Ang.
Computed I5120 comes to 0.97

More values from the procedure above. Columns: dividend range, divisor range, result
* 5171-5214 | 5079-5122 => 0.92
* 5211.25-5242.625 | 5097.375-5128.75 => 0.99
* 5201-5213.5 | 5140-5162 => 0.93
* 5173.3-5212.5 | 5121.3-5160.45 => 0.92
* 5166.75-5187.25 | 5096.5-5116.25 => 0.85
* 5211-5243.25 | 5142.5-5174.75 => 1.04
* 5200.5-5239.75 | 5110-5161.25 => 0.96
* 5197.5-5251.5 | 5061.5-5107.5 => 0.99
